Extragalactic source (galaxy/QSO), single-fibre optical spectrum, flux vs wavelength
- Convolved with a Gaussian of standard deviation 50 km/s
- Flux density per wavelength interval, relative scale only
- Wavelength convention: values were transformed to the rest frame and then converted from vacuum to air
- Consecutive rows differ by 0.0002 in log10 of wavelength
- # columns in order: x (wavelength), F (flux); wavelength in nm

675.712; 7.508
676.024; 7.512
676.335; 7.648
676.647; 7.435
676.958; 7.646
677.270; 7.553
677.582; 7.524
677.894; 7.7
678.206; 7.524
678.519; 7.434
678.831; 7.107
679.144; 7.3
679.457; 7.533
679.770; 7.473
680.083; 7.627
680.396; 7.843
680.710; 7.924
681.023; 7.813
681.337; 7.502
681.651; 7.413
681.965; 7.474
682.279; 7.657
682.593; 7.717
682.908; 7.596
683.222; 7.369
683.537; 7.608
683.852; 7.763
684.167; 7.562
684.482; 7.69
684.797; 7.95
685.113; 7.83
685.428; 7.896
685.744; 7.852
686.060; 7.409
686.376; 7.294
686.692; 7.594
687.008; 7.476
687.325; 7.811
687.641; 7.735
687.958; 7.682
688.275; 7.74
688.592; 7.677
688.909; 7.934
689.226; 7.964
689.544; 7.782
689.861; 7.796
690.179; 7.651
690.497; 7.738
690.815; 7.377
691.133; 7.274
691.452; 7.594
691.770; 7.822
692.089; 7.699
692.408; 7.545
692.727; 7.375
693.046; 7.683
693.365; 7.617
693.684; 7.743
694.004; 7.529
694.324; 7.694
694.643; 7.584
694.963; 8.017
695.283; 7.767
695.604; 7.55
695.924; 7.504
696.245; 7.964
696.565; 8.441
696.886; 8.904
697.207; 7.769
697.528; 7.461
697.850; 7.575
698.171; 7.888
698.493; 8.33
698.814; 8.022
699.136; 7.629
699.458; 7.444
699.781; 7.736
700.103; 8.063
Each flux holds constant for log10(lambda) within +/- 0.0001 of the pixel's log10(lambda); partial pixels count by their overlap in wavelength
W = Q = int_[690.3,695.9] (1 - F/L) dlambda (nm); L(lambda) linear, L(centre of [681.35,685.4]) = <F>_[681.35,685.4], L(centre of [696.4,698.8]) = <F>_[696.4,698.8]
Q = 0.21 nm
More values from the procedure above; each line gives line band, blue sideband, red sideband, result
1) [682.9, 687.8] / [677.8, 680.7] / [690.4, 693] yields -0.08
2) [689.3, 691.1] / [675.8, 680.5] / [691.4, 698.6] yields 0.01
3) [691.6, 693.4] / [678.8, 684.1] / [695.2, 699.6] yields 0.04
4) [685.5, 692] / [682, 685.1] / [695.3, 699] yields 0.08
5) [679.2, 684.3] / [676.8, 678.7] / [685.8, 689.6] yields 0.00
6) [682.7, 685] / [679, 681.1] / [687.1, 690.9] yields 0.01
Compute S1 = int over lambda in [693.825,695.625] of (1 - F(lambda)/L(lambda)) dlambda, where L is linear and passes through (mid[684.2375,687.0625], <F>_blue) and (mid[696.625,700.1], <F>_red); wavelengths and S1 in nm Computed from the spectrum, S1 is 0.03 nm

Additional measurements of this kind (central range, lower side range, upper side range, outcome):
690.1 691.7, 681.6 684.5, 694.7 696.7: 0.044 nm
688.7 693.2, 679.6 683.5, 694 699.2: 0.069 nm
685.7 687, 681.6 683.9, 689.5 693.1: 0.014 nm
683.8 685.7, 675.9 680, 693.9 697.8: -0.040 nm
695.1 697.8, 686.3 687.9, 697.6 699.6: -0.049 nm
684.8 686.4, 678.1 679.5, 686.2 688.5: -0.031 nm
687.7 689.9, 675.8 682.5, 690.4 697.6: -0.036 nm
